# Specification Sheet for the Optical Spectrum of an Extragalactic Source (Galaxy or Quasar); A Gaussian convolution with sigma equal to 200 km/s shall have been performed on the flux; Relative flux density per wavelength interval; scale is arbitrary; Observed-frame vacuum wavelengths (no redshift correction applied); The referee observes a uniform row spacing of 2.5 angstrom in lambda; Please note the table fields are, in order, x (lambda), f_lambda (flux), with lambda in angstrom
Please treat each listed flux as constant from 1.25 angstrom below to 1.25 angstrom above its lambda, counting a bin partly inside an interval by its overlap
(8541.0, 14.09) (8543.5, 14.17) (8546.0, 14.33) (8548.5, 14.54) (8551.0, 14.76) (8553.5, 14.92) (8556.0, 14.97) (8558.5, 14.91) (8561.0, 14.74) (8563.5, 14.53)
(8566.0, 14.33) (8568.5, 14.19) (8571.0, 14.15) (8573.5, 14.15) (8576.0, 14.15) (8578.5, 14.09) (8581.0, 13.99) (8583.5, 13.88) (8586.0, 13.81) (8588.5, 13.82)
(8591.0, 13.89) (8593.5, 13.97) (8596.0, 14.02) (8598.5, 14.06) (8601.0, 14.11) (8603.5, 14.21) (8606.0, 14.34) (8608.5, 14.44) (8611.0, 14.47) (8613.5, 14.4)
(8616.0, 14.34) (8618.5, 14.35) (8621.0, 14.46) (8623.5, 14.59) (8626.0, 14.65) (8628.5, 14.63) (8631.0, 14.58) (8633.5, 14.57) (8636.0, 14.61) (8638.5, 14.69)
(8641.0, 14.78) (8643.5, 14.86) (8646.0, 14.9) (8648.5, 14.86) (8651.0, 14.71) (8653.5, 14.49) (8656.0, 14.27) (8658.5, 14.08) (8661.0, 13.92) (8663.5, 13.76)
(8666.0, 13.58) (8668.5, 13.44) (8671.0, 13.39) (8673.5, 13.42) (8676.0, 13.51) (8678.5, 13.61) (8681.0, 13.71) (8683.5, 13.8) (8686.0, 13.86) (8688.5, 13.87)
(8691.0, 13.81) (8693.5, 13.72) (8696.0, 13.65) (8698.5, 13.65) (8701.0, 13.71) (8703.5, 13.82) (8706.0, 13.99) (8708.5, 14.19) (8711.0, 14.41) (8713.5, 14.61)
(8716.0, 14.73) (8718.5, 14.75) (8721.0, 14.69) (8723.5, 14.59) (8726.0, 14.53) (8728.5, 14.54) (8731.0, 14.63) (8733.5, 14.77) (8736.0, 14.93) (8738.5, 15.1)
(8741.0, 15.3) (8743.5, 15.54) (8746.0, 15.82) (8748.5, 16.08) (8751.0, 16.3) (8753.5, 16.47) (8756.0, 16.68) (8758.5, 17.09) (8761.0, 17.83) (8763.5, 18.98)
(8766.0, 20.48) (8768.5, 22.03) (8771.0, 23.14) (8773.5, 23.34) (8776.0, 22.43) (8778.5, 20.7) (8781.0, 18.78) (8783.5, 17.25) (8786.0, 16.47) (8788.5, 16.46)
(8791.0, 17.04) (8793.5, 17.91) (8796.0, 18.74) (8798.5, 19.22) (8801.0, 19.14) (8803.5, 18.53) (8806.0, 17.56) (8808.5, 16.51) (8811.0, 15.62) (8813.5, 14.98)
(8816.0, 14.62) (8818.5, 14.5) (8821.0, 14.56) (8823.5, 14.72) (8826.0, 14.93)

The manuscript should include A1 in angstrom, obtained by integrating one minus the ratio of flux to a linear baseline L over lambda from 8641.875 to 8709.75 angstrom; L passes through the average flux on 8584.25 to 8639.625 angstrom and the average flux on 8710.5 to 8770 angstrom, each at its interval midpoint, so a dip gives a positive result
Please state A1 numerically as 5.5 angstrom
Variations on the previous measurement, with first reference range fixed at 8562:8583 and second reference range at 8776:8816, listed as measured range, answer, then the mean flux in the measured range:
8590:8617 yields 0.9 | 14.2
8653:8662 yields 0.8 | 14.2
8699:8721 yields 2.8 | 14.3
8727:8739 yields 1.4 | 14.8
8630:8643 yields 0.5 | 14.7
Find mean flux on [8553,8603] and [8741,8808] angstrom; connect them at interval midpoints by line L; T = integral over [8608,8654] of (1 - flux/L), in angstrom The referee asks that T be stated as 2.2 angstrom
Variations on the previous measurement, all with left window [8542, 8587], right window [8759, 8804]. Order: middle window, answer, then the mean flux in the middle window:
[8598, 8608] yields 0.68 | 14.2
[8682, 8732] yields 9.81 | 14.2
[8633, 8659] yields 2.55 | 14.6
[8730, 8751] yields 3.49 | 15.3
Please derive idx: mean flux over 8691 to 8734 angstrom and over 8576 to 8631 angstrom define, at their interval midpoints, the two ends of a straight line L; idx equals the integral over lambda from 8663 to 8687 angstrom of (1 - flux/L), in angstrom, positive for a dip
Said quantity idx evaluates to 1.1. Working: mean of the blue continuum 14.2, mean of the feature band 13.6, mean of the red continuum 14.3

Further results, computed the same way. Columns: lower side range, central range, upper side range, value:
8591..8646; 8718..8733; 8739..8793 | 2.2 angstrom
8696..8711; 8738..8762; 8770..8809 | 0.6 angstrom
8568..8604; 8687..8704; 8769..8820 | 2.6 angstrom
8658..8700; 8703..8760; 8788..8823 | -0.6 angstrom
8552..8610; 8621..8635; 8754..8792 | 0.8 angstrom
